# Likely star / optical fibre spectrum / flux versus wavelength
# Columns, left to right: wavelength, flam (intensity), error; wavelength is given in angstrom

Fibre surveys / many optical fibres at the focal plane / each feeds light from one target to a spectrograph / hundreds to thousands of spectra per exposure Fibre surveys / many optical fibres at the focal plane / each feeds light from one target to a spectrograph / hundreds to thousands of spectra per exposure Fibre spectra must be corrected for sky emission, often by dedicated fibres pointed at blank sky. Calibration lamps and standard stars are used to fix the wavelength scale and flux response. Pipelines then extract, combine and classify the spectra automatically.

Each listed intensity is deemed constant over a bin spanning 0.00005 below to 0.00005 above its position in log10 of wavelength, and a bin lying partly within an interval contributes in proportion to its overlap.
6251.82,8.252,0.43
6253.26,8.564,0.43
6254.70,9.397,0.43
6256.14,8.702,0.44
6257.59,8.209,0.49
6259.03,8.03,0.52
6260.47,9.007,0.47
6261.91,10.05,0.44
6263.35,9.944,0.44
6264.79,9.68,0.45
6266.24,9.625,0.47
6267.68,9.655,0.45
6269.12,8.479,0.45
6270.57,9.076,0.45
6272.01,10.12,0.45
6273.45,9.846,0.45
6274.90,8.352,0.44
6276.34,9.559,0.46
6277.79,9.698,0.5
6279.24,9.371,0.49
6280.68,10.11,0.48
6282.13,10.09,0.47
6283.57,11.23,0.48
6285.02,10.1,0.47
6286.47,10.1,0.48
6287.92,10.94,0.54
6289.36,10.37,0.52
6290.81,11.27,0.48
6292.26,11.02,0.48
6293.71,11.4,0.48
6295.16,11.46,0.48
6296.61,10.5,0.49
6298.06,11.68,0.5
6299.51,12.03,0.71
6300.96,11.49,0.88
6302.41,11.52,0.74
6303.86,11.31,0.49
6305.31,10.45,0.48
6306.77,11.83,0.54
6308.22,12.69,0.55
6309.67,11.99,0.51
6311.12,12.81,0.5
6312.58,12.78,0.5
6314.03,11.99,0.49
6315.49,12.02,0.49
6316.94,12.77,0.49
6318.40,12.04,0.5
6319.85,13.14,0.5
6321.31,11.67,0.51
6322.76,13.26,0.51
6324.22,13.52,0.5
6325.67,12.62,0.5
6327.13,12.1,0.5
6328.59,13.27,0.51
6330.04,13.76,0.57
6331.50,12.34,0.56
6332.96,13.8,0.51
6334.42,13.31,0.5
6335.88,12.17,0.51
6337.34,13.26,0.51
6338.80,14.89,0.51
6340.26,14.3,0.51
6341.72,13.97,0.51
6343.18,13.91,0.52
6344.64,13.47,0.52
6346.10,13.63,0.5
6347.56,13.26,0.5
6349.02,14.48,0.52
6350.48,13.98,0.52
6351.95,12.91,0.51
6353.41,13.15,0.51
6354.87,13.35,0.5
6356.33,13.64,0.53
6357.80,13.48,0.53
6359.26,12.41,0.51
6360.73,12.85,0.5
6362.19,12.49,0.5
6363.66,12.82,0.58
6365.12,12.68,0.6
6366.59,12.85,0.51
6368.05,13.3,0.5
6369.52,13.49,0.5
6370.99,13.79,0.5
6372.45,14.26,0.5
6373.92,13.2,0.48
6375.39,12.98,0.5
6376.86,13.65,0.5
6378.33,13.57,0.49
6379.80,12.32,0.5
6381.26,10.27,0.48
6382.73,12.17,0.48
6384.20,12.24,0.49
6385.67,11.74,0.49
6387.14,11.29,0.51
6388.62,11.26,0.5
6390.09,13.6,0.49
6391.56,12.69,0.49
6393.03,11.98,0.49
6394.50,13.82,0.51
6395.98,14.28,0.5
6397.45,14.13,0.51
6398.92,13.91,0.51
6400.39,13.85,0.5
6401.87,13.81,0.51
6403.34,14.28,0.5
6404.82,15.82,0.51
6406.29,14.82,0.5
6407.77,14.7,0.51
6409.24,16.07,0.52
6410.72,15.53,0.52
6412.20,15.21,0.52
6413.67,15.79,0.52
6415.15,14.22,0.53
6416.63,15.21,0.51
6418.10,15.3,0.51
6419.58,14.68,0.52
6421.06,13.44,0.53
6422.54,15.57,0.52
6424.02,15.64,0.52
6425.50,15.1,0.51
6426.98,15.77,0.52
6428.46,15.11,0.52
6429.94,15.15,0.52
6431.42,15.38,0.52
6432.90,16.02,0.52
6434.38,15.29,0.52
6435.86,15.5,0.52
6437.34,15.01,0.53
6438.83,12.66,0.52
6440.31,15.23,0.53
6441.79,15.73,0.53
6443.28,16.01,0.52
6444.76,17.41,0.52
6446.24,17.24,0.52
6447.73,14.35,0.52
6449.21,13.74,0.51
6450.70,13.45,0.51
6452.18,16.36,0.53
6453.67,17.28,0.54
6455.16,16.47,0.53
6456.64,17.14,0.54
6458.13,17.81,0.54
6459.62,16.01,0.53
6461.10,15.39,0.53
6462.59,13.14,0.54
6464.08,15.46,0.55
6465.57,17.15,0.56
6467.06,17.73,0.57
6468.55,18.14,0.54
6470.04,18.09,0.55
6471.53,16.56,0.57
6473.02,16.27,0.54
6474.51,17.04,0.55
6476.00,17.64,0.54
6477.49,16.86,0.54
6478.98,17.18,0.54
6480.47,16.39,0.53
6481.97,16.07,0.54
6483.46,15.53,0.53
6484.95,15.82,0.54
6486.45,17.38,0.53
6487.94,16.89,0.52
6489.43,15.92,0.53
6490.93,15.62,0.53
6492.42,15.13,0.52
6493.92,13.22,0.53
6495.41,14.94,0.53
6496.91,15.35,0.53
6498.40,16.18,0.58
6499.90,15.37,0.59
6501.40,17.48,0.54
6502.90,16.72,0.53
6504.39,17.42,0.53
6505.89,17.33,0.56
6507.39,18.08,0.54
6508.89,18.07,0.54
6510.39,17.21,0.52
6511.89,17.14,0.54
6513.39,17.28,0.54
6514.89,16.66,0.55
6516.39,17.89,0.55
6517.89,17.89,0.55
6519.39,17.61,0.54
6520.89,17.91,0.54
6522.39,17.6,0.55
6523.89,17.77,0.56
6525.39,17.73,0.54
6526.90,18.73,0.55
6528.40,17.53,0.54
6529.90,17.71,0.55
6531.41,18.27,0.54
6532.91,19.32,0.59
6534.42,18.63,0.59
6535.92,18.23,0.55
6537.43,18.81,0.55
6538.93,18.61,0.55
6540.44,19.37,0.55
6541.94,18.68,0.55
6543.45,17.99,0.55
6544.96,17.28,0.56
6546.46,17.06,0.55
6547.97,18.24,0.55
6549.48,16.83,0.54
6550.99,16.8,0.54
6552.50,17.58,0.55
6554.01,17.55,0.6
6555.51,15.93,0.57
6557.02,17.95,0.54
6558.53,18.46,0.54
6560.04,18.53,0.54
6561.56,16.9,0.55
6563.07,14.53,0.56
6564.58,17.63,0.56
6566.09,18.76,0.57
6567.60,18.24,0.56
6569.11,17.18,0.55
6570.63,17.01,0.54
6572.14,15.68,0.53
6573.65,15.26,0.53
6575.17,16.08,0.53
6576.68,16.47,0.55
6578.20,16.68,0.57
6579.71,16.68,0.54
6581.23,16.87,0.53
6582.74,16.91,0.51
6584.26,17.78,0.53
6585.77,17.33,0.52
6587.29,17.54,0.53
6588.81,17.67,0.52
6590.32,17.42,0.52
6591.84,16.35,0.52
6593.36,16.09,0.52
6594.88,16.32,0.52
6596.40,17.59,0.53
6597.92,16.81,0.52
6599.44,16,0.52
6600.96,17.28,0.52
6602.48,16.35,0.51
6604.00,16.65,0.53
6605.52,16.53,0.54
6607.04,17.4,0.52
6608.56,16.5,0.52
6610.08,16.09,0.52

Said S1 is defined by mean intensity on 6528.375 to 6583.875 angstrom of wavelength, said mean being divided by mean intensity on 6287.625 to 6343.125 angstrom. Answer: 1.4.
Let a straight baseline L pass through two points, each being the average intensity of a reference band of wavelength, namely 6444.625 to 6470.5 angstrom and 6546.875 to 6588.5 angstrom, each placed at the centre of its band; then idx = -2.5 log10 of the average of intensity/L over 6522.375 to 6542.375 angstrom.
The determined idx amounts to -0.097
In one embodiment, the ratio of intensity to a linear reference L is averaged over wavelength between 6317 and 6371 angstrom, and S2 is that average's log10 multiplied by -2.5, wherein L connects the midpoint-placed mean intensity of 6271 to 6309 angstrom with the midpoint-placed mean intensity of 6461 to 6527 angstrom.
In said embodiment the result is -0.08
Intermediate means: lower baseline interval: 10.7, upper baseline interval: 16.7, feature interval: 13.2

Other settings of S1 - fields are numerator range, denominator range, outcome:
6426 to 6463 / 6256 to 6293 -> 1.60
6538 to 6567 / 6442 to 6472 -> 1.09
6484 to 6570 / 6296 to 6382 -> 1.35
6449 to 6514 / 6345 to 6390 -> 1.27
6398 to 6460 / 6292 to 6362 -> 1.20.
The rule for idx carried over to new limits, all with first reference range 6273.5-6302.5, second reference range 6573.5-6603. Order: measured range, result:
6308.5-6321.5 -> -0.12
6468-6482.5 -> -0.18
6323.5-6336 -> -0.14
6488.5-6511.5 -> -0.09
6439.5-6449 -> -0.15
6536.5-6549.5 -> -0.15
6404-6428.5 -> -0.15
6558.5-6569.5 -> -0.08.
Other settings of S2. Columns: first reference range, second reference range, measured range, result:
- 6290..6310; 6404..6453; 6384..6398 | 0.12 mag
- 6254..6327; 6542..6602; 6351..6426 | -0.05 mag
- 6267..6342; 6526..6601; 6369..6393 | 0.06 mag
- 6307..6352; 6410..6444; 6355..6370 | 0.06 mag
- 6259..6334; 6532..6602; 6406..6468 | -0.08 mag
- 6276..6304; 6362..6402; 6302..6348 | -0.11 mag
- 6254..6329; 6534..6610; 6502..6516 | -0.10 mag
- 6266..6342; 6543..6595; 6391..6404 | -0.01 mag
